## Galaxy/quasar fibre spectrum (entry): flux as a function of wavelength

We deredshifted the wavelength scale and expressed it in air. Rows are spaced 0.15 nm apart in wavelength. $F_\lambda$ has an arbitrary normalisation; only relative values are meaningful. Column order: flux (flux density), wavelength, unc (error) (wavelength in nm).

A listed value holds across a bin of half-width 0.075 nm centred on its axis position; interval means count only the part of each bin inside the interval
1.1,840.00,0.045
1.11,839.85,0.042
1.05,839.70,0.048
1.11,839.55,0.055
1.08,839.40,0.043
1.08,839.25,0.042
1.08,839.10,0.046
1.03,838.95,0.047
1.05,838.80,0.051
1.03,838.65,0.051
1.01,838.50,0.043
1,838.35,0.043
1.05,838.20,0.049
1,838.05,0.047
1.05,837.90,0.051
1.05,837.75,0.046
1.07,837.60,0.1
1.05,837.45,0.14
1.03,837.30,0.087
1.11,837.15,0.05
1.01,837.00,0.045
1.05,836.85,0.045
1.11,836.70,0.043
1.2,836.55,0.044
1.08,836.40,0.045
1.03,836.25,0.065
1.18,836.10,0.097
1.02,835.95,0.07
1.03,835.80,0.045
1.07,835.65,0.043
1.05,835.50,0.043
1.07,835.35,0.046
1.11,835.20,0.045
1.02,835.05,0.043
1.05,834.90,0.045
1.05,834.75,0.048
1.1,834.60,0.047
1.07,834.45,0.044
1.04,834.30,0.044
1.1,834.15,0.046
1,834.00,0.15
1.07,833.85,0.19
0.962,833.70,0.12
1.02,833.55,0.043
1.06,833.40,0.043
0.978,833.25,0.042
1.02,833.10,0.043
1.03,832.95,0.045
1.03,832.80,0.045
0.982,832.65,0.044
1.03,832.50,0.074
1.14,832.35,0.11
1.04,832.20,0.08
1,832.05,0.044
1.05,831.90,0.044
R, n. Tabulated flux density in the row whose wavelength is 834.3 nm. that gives 1.04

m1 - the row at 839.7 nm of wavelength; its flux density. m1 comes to 1.05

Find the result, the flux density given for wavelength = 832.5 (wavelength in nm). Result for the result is 1.03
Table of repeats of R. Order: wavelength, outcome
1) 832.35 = 1.14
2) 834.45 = 1.07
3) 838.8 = 1.05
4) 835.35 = 1.07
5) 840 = 1.1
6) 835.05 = 1.02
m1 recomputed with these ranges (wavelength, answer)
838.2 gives 1.05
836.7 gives 1.11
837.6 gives 1.07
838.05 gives 1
